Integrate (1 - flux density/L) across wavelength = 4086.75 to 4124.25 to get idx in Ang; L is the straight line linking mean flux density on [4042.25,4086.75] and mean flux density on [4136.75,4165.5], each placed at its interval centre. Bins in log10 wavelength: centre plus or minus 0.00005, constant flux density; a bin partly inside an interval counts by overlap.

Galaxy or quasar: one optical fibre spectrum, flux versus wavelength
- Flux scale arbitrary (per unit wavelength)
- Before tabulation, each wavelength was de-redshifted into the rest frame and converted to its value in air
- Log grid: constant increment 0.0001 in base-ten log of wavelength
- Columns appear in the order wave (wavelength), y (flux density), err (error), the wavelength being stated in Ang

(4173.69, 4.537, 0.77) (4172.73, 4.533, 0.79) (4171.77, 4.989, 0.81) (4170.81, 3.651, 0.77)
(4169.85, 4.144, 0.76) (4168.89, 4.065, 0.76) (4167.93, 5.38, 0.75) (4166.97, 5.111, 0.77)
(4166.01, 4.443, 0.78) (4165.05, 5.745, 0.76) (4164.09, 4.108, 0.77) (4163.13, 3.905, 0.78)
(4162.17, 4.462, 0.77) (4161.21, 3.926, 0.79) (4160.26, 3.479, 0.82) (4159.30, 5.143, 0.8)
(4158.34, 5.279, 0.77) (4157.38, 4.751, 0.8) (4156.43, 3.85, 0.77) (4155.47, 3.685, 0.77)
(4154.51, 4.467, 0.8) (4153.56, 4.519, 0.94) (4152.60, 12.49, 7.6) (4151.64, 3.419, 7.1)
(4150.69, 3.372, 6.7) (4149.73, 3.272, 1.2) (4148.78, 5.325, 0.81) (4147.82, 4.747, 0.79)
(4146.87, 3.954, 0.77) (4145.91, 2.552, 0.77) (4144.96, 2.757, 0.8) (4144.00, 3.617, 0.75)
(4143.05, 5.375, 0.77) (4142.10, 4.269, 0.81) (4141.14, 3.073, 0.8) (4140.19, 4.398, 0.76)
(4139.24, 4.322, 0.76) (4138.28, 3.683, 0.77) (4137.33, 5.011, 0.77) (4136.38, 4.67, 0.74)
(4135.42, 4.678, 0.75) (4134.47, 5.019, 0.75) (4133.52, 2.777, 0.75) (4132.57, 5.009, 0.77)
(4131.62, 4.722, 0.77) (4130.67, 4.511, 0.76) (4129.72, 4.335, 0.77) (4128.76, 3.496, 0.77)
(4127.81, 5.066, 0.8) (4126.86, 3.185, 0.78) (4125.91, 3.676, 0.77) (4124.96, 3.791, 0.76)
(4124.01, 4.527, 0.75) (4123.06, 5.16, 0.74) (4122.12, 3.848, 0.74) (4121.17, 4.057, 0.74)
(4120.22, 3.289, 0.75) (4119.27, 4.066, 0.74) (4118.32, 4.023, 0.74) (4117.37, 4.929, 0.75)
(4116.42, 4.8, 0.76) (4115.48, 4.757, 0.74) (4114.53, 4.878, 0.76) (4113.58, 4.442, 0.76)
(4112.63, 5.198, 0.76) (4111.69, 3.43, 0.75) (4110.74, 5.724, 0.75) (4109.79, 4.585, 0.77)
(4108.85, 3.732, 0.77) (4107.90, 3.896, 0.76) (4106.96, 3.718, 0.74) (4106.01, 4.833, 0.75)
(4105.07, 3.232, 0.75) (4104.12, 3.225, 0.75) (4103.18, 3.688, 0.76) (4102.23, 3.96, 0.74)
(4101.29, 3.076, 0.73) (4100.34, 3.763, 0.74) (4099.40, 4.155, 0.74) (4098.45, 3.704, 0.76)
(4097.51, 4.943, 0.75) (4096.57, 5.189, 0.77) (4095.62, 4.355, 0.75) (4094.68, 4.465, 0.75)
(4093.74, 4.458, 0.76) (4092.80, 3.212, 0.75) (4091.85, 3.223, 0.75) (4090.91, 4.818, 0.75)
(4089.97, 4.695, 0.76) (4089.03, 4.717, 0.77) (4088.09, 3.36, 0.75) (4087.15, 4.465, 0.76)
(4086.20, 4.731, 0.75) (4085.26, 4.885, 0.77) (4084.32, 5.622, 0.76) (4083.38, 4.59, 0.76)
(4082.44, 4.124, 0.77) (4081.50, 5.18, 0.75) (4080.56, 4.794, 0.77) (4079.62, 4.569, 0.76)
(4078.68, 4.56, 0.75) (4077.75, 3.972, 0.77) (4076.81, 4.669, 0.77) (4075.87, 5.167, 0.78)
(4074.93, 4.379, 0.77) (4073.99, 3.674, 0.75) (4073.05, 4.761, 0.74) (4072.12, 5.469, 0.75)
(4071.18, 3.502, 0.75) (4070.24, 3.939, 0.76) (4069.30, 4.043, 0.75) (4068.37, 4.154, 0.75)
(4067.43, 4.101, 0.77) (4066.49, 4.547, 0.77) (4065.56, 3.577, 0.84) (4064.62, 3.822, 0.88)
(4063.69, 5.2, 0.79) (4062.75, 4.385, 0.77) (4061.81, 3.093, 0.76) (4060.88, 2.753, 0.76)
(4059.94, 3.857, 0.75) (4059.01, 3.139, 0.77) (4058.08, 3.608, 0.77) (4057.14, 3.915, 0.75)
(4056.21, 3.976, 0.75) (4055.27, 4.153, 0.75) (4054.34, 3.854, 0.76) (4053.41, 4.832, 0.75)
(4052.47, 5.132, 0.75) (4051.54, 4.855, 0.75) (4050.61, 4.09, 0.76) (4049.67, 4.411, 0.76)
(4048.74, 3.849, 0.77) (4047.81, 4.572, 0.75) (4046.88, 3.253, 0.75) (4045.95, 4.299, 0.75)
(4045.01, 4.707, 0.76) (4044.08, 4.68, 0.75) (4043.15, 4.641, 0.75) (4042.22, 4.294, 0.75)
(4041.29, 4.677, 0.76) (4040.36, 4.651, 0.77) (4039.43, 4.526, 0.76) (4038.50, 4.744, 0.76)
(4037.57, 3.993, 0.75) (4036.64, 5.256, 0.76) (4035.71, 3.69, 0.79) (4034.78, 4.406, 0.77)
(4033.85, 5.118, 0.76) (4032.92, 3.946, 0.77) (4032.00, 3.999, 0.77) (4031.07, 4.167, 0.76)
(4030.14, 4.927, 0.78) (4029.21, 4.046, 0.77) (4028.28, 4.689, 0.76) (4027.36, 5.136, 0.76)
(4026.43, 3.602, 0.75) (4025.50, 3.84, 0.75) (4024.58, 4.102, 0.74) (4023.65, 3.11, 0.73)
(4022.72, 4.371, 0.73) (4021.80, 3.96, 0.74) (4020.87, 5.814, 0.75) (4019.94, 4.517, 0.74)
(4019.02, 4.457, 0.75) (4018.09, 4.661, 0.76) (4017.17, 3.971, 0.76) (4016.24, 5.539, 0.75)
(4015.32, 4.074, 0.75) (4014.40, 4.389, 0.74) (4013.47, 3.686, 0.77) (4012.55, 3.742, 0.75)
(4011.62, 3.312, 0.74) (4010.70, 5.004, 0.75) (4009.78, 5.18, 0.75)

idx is 1.29 Ang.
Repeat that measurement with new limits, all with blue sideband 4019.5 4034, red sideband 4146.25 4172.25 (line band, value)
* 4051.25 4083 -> 1.4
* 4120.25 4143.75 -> 1.7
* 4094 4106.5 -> 1.2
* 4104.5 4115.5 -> 0.4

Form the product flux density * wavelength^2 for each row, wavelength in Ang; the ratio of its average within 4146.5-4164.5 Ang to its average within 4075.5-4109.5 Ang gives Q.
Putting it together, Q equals 1.12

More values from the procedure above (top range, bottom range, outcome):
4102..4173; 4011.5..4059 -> 1.06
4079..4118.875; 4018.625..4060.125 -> 1.04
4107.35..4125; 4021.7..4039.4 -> 1.07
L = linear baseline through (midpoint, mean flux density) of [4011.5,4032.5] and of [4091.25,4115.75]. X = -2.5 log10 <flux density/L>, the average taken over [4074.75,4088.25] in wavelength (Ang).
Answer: -0.11 mag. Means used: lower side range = 4.28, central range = 4.64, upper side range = 4.15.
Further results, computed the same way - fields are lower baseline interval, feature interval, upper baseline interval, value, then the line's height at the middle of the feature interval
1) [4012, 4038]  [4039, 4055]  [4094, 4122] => -0.03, 4.29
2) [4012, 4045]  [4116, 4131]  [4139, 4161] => 0.07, 4.43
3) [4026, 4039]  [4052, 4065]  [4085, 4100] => 0.10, 4.37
